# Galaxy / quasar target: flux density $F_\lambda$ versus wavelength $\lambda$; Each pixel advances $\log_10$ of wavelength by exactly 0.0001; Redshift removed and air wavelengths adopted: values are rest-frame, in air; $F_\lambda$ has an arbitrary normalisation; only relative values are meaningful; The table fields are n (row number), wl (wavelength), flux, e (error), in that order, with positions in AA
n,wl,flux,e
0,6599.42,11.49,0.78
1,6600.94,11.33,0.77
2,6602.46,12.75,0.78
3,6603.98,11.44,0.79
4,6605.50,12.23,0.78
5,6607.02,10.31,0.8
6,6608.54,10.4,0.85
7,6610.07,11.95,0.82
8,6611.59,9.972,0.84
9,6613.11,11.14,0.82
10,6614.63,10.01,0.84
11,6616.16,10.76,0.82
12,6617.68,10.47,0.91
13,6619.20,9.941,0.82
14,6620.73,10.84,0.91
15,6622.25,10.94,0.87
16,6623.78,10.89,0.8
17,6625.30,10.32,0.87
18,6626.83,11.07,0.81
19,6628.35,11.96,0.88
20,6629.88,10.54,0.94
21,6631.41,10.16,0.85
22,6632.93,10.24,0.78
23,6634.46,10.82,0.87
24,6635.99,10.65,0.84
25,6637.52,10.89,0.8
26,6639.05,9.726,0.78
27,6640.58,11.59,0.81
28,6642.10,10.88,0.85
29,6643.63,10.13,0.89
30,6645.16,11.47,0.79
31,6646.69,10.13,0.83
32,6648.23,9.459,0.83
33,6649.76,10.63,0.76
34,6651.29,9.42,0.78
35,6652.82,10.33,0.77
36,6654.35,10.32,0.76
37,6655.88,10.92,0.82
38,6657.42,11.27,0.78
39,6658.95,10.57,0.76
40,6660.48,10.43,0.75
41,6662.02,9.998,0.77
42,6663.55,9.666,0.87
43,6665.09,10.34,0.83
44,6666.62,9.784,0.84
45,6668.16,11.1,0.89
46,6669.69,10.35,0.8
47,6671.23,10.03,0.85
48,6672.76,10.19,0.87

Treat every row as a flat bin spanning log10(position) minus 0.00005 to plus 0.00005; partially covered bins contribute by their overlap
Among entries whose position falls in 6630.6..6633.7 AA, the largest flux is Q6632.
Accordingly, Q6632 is 10.24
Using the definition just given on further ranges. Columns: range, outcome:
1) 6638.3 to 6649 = 11.59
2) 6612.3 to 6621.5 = 11.14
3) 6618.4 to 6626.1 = 10.94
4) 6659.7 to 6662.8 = 10.43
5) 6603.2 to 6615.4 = 12.23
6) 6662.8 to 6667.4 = 10.34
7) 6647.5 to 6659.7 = 11.27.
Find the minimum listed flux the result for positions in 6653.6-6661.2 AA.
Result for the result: 10.32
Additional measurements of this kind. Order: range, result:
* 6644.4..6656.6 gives 9.42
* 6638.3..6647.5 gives 9.726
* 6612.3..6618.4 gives 10.01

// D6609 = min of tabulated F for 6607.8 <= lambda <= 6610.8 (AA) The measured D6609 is 10.4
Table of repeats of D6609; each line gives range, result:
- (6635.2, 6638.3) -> 10.65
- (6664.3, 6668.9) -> 9.784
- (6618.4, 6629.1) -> 9.941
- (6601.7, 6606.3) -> 11.44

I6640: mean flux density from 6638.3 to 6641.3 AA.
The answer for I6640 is 10.6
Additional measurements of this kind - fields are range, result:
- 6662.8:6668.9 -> 10.2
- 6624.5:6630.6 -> 11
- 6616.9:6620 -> 10.2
